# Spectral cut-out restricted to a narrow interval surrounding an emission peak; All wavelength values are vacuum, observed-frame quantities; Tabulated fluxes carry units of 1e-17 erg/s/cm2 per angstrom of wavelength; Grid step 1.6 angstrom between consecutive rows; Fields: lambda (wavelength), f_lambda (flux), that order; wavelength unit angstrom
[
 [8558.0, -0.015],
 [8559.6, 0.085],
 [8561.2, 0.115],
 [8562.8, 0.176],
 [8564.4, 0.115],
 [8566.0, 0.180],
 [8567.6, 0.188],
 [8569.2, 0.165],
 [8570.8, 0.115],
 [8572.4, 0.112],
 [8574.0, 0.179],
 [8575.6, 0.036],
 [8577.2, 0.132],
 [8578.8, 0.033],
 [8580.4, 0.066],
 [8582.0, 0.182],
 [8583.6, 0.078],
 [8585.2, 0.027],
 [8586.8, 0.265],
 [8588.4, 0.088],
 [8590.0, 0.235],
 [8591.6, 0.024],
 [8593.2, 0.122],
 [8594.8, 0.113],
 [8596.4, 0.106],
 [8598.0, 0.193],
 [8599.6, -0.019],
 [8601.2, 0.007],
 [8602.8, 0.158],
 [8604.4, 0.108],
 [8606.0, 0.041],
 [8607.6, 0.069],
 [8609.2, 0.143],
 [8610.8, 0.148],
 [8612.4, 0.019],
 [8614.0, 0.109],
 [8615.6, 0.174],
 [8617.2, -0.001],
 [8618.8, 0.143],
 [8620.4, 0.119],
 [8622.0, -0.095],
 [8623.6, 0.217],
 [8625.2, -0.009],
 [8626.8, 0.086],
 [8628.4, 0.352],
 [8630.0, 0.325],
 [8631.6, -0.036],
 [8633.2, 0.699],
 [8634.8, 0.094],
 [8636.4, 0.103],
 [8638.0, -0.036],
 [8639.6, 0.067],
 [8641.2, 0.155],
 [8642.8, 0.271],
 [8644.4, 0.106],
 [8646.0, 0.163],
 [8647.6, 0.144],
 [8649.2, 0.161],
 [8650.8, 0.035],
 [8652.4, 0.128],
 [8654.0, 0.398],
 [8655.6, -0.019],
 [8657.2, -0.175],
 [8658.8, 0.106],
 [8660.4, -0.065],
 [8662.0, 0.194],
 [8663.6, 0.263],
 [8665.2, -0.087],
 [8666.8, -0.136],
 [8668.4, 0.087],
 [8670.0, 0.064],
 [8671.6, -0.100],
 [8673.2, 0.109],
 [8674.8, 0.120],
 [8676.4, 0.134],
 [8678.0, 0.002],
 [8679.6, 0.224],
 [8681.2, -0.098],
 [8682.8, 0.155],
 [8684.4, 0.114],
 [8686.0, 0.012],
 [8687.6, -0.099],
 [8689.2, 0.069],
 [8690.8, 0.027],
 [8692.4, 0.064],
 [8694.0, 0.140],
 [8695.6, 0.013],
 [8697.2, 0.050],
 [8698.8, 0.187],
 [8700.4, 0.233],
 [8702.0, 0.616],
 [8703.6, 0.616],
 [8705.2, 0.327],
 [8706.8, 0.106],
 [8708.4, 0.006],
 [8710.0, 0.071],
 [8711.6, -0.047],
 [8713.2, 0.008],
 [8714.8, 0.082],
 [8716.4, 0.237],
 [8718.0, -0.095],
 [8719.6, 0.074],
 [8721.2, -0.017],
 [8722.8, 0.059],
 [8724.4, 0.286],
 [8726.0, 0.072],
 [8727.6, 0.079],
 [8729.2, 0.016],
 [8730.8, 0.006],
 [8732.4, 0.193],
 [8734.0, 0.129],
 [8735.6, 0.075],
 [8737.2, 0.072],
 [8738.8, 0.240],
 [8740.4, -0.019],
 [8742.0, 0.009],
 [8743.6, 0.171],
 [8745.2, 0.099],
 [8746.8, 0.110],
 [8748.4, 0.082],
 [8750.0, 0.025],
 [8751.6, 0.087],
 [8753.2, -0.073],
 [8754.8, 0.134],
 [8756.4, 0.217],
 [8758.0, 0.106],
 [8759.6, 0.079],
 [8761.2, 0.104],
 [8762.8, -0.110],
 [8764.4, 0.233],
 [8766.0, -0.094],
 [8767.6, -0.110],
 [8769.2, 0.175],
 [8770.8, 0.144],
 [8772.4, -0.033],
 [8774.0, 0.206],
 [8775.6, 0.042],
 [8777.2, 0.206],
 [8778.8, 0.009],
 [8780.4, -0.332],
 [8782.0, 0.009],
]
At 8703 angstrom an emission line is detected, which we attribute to H-beta 4861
